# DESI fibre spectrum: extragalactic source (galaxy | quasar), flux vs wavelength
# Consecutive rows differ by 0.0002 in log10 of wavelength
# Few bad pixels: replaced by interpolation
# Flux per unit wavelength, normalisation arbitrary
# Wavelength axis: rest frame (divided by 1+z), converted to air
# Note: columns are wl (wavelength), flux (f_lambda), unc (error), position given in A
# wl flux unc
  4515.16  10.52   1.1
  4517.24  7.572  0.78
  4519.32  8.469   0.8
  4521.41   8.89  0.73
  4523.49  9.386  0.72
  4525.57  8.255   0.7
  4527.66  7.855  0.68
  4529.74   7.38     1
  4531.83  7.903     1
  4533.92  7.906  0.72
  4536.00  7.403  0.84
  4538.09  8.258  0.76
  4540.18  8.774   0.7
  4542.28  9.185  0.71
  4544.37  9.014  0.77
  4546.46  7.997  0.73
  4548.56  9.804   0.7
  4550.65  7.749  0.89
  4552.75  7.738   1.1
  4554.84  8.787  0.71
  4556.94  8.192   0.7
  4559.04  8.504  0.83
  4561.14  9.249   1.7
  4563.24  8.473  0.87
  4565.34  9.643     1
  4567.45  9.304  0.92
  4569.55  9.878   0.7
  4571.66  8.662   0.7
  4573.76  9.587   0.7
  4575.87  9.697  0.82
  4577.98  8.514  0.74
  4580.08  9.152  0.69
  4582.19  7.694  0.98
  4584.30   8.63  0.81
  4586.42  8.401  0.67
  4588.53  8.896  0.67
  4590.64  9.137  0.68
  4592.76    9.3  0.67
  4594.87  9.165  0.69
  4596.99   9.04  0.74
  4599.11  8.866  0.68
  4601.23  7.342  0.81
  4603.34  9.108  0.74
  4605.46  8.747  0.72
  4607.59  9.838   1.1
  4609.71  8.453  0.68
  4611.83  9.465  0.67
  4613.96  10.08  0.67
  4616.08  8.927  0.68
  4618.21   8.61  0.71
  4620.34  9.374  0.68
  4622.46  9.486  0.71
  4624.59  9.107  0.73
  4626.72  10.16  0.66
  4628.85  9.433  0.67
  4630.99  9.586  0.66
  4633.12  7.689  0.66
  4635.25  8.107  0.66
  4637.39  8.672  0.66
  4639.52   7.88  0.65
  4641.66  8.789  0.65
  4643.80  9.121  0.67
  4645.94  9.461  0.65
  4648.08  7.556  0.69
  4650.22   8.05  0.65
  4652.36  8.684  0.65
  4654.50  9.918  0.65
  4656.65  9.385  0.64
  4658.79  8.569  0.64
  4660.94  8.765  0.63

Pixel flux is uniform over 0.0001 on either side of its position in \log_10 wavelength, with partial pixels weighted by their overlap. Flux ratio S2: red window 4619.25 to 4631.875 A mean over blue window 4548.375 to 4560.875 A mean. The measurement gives 1.1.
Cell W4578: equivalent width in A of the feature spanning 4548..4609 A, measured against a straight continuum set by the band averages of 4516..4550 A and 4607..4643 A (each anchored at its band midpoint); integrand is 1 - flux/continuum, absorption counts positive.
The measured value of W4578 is -1.1 A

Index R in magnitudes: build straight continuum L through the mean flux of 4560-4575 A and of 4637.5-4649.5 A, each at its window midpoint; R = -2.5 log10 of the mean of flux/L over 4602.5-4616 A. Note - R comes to -0.05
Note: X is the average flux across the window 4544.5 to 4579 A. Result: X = 8.87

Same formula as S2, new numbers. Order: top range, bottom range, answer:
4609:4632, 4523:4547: 1.13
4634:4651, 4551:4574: 0.95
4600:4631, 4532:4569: 1.07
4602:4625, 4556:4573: 1.02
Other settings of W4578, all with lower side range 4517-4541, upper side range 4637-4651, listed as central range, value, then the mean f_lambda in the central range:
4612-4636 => -2.0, 9.17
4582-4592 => -0.4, 8.64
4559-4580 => -2.2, 9.18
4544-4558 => -0.3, 8.44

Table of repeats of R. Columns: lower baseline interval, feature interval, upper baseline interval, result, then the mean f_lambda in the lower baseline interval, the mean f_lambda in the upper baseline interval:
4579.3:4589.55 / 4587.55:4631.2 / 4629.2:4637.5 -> -0.07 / 8.53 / 8.57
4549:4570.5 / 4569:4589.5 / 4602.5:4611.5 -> 0.00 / 8.78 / 9.07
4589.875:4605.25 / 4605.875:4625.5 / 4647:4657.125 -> -0.05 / 8.84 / 8.68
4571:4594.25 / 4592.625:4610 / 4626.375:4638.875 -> 0.00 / 8.89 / 8.84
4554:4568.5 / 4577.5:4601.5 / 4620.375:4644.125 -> 0.02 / 8.88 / 8.93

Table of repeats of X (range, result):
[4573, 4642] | 8.94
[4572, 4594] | 8.9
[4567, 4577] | 9.43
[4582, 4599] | 8.84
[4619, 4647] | 8.99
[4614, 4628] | 9.34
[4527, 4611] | 8.69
